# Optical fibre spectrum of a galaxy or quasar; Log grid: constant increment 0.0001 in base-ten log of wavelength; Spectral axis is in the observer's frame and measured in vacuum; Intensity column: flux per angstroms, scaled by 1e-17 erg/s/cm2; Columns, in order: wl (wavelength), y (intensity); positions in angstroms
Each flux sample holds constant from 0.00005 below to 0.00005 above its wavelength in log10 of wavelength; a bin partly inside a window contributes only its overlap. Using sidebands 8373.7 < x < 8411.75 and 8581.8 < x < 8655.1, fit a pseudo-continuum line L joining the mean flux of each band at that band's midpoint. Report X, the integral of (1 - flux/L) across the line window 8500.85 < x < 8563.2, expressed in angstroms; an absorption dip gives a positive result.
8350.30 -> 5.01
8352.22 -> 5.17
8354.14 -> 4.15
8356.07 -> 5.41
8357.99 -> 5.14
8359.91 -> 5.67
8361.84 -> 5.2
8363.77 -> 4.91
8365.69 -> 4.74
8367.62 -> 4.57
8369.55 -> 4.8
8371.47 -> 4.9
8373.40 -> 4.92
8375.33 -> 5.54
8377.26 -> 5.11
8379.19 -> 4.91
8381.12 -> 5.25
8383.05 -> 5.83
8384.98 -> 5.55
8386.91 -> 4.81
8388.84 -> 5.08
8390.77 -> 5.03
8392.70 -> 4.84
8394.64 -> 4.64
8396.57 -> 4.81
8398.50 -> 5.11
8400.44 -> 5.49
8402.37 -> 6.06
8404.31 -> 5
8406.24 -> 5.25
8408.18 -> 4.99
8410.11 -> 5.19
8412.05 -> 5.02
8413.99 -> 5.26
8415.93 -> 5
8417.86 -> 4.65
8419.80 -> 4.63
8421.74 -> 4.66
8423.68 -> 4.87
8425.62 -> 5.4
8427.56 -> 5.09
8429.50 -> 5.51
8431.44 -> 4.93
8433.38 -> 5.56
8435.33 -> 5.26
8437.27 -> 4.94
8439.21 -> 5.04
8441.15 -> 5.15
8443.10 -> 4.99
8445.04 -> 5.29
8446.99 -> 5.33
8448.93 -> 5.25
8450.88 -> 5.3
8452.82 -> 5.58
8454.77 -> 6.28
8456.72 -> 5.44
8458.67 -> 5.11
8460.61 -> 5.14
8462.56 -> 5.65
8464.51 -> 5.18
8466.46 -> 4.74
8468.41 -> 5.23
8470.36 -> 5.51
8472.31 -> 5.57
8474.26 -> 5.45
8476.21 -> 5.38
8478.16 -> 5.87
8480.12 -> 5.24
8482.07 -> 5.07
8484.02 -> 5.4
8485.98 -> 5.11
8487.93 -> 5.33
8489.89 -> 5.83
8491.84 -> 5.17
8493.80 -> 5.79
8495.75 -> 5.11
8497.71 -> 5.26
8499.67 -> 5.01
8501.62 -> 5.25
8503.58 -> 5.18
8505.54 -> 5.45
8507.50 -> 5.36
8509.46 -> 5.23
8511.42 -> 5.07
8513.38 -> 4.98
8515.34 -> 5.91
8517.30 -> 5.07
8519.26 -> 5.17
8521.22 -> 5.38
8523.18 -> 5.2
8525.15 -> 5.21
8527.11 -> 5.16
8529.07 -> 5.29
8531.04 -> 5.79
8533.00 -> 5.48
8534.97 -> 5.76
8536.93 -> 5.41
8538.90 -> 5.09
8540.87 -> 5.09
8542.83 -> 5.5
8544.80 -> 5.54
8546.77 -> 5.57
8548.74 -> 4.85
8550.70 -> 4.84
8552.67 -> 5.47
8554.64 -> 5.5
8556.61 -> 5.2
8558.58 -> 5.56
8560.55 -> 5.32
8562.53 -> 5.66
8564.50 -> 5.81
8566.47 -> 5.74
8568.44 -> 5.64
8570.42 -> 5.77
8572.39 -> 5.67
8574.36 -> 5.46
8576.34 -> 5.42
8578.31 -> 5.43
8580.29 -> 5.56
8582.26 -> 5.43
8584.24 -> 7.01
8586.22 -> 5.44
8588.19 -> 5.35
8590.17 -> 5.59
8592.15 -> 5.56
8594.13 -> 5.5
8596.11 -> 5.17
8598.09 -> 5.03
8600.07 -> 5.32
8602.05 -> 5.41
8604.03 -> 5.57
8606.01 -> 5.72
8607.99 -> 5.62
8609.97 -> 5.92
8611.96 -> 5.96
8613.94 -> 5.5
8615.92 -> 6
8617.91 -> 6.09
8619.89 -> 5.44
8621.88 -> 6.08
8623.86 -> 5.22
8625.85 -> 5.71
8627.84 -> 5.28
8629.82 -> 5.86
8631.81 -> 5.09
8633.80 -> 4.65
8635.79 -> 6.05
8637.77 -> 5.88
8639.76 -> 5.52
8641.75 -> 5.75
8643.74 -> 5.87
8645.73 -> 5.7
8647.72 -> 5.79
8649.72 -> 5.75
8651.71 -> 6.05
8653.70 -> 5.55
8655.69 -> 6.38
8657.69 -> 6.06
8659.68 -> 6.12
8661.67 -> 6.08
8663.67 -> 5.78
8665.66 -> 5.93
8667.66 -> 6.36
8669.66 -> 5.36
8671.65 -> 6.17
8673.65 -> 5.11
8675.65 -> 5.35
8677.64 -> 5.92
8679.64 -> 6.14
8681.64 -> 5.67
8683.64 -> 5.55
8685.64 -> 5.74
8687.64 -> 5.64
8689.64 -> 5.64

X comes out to 1.5 angstroms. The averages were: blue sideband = 5.18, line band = 5.33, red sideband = 5.64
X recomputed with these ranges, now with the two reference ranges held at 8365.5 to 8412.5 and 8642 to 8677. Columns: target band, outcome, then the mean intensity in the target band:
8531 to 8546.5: 0.20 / 5.44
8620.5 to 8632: 0.37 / 5.57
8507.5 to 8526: 0.68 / 5.25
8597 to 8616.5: 0.37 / 5.6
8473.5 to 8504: 0.20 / 5.34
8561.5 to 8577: -0.14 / 5.65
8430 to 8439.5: 0.11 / 5.17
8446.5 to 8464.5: -0.53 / 5.44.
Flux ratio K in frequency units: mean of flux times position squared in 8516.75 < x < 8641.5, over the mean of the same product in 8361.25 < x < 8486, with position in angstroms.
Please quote 1.1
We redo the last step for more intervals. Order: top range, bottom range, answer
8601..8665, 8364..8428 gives 1.20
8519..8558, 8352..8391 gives 1.09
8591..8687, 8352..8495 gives 1.15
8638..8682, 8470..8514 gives 1.14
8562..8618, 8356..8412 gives 1.15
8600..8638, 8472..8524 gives 1.09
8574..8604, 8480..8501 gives 1.06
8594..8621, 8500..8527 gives 1.09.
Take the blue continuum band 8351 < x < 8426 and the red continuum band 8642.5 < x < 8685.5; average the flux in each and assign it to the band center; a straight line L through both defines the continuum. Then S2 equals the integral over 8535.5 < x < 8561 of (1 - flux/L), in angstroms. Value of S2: 0.9 angstroms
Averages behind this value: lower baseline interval 5.06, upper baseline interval 5.84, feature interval 5.31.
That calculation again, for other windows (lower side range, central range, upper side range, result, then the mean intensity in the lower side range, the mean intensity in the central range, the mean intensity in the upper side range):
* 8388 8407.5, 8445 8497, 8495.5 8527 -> -1.8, 5.13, 5.38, 5.24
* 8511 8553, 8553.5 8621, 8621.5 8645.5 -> -1.8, 5.31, 5.6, 5.57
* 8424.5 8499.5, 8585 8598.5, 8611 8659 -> 0.5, 5.32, 5.42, 5.72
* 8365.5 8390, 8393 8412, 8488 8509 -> 0.0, 5.09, 5.15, 5.34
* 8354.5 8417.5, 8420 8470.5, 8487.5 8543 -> -0.2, 5.11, 5.23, 5.33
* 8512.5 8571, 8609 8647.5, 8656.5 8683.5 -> 0.2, 5.4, 5.66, 5.84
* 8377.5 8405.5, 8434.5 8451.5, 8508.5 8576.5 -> 0.3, 5.17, 5.17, 5.39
